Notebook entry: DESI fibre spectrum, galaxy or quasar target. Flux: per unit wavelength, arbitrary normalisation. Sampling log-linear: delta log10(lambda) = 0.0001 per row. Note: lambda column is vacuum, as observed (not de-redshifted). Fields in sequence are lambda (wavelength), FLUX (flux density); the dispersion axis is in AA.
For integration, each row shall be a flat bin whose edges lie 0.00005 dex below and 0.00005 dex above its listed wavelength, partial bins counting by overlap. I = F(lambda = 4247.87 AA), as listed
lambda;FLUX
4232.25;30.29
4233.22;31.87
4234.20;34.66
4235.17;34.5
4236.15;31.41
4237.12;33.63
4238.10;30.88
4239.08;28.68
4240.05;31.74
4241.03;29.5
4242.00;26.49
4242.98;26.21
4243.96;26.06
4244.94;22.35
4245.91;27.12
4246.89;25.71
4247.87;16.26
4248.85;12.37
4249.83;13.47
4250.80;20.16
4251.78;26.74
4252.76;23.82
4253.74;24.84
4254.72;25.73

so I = 16.26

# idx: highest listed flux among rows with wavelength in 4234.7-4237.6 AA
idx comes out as 34.5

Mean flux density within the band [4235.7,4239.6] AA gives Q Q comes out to 31.2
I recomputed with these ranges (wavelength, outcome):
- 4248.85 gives 12.37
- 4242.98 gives 26.21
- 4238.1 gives 30.88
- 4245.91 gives 27.12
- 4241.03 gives 29.5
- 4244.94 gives 22.35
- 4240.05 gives 31.74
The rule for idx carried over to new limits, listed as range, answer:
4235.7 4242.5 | 33.63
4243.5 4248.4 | 27.12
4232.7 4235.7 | 34.66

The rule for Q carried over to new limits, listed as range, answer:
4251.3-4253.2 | 25.3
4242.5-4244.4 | 26.1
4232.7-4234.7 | 33.3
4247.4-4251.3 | 15.6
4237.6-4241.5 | 30.2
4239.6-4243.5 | 28.4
